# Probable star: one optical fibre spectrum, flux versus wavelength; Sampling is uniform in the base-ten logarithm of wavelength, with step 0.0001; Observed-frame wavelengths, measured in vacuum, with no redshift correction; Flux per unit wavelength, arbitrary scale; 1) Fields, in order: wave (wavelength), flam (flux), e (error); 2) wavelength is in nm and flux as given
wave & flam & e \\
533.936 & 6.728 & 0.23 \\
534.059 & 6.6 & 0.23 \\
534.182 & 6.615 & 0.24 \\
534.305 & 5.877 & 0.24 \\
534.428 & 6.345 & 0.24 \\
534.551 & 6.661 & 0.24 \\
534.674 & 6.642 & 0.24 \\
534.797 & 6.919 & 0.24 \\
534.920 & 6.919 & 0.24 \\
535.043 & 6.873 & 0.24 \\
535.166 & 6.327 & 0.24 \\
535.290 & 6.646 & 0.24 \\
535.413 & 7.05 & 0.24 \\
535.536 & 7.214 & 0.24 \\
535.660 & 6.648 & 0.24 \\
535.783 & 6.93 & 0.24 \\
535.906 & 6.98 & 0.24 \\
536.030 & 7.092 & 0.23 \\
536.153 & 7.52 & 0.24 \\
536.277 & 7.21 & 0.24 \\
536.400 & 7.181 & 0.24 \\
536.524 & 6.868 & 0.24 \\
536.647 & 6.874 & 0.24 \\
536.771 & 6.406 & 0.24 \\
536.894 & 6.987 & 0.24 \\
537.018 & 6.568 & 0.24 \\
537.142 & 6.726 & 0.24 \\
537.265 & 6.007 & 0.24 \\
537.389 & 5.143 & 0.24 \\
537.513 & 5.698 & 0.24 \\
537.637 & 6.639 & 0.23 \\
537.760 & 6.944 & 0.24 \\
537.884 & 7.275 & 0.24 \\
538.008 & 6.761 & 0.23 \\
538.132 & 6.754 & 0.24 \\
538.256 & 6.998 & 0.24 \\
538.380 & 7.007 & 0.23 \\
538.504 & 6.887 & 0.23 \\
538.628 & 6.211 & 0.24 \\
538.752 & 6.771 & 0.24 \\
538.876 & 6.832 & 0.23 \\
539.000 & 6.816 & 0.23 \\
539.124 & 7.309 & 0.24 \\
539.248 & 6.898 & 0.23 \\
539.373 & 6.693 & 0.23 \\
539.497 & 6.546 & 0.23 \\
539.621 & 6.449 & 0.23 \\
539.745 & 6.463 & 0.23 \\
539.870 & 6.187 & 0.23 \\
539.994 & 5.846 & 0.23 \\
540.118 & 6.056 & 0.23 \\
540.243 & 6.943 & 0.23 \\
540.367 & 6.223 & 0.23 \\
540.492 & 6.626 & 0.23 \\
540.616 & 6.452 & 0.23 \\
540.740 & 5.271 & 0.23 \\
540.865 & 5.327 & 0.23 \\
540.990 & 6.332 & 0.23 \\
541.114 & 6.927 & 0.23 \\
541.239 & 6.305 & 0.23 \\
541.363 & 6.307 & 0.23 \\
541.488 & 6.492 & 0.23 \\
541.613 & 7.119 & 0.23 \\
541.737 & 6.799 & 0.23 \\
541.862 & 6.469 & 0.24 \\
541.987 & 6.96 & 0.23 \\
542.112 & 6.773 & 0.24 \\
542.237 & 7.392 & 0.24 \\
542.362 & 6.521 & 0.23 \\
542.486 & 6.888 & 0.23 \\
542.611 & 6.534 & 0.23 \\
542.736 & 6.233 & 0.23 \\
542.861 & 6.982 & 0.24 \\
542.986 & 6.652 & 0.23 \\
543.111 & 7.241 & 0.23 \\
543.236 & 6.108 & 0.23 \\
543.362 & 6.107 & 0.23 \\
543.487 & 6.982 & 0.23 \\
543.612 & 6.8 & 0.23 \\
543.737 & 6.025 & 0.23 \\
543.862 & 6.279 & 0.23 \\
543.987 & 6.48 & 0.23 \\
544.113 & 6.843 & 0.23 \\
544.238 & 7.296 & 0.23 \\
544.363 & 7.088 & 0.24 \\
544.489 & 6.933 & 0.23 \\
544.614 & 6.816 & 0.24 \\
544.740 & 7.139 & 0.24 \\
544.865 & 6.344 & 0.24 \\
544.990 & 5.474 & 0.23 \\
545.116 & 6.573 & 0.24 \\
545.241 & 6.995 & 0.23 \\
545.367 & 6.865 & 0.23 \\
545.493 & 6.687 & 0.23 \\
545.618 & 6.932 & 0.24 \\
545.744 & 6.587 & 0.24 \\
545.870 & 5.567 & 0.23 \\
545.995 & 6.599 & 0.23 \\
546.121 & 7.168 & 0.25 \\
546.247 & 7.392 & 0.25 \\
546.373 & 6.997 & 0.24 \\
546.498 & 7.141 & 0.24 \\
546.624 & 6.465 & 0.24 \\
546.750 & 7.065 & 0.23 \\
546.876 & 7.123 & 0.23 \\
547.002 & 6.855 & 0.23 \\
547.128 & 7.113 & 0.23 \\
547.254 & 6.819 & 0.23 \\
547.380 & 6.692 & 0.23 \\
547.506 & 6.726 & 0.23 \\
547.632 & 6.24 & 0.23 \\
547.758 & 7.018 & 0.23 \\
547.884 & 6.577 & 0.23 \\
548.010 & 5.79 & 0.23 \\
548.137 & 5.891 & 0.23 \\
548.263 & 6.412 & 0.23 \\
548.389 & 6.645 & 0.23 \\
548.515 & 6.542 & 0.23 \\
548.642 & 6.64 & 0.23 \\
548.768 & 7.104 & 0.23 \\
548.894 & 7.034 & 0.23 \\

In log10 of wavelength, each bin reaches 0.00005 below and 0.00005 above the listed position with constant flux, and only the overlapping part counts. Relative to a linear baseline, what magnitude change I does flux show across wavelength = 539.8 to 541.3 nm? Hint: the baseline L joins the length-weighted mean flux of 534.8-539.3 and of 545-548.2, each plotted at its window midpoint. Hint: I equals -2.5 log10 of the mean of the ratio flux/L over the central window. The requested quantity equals 0.091 mag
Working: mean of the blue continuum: 6.78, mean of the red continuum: 6.69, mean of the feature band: 6.21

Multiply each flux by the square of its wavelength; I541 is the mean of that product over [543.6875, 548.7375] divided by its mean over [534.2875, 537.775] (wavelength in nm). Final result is 1.04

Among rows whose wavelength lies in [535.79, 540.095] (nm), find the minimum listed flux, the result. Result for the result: 5.143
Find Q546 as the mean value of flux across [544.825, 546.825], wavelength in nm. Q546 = 6.69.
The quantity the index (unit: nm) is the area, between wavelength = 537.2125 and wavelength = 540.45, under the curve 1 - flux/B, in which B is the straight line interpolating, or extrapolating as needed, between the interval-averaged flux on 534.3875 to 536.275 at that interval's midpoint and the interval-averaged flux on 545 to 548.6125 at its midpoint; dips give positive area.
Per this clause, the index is 0.12 nm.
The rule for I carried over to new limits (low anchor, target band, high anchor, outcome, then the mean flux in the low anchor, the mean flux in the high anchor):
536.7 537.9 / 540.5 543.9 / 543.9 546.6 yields 0.01 mag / 6.41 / 6.75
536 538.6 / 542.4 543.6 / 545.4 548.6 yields 0.01 mag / 6.73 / 6.68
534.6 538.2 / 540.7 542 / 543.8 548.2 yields 0.06 mag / 6.75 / 6.7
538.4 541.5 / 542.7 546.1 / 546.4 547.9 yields 0.01 mag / 6.45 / 6.83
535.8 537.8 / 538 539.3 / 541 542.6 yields -0.02 mag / 6.68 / 6.73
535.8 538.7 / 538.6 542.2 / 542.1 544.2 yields 0.03 mag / 6.73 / 6.64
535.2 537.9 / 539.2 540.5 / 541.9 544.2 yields 0.04 mag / 6.74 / 6.66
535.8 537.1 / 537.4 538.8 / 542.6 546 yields 0.04 mag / 6.96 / 6.61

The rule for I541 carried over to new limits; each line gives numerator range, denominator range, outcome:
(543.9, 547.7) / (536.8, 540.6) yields 1.06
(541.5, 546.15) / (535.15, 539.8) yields 1.01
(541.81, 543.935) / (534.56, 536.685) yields 0.98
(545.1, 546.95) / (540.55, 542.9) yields 1.06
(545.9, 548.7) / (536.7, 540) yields 1.05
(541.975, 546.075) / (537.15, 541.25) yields 1.05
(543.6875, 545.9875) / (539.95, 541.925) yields 1.06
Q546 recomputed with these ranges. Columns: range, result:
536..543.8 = 6.61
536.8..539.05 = 6.61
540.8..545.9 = 6.62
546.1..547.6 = 6.94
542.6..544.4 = 6.64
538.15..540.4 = 6.63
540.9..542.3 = 6.69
